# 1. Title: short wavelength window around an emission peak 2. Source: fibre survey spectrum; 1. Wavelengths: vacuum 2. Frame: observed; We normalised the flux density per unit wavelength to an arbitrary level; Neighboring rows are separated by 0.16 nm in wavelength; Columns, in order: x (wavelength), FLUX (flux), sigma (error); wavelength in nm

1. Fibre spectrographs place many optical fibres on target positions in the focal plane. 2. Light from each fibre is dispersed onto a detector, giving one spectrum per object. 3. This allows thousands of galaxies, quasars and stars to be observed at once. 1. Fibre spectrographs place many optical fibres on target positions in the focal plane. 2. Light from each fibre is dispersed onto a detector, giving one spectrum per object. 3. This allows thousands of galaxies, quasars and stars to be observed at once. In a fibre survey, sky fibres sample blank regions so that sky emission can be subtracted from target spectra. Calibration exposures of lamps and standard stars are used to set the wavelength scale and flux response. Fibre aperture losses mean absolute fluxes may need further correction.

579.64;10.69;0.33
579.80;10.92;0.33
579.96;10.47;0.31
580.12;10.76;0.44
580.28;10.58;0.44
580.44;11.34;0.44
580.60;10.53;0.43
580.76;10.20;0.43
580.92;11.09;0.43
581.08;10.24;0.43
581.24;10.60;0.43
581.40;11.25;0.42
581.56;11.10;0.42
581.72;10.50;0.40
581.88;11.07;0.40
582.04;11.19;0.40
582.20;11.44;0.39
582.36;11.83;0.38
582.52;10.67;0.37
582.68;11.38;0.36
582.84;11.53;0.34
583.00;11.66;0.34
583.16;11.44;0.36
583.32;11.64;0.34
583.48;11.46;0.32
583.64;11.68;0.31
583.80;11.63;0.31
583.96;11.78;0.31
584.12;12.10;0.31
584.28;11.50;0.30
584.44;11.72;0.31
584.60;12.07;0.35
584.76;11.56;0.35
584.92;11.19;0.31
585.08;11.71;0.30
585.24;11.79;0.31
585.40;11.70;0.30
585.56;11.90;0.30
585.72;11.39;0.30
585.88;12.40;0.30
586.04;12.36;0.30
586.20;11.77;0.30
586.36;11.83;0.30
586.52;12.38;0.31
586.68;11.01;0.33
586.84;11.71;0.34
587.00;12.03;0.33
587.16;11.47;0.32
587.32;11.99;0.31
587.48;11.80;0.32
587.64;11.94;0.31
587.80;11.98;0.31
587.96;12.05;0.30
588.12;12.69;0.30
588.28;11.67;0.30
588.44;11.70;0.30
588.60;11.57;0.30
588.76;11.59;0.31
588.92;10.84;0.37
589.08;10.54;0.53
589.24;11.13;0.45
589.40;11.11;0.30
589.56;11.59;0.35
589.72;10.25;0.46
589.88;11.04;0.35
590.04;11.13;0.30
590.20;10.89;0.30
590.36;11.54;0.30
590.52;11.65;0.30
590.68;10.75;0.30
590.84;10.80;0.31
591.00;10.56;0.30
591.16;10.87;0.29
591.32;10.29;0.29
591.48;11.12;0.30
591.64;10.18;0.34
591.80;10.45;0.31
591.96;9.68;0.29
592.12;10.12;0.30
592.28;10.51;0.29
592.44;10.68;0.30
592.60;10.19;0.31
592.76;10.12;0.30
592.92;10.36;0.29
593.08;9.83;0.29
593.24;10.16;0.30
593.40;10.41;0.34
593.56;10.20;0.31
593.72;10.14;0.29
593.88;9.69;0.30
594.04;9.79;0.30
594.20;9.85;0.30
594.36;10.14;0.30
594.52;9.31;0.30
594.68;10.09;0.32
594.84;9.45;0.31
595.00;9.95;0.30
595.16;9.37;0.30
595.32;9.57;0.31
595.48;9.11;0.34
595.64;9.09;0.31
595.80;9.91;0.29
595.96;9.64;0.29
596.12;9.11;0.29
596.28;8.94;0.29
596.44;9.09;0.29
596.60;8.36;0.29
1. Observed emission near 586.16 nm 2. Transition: C III]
